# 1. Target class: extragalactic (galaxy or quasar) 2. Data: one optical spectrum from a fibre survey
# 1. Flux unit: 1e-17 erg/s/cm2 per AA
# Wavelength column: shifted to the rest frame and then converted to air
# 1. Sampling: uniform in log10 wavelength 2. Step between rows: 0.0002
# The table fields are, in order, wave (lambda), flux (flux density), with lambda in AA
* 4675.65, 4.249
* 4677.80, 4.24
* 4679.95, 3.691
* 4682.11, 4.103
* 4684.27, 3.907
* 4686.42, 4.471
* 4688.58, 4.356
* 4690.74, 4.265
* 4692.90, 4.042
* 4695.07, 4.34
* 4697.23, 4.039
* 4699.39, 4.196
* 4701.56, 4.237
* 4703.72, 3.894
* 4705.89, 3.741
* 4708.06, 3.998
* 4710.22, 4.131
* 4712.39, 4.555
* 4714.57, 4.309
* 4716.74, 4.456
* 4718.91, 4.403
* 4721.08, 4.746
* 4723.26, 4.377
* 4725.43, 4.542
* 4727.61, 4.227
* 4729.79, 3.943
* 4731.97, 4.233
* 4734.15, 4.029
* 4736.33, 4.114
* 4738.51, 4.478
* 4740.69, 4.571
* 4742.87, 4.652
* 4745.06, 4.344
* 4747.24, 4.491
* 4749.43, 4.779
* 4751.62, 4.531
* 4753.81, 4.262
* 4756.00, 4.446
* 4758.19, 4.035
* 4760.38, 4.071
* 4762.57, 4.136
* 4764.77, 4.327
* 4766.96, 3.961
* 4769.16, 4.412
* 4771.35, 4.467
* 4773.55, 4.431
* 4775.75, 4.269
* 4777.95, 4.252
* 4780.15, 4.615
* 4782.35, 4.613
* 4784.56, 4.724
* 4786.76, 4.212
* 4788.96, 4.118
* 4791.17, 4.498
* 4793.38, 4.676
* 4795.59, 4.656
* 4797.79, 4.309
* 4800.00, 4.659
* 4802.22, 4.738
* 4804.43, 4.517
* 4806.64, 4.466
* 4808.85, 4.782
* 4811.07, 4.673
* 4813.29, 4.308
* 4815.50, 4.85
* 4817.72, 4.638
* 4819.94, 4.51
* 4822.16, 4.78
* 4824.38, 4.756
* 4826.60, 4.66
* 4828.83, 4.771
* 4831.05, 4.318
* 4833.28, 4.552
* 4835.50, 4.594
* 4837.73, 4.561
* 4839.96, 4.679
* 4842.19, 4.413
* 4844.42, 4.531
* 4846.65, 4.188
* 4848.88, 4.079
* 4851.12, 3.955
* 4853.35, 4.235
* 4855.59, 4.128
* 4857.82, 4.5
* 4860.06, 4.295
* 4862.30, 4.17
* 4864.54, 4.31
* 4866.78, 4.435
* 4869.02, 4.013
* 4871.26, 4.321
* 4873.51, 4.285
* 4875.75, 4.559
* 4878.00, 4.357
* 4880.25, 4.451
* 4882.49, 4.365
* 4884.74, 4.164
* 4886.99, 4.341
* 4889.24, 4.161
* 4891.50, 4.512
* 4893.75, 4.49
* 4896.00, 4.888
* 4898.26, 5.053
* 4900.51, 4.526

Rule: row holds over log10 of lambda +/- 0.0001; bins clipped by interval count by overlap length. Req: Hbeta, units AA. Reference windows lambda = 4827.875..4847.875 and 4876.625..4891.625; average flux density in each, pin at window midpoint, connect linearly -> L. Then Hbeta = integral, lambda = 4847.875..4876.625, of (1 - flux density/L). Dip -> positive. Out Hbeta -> 1.0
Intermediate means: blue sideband 4.51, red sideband 4.33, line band 4.25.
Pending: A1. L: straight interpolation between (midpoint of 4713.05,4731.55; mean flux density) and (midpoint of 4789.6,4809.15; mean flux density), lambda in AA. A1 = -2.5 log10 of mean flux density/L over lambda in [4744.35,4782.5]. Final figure 0.031 mag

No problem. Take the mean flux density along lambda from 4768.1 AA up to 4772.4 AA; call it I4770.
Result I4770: 4.45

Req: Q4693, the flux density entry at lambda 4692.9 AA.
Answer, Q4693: 4.042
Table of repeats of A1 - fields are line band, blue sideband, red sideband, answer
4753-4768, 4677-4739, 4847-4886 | 0.01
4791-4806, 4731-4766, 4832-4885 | -0.06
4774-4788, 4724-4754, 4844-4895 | -0.02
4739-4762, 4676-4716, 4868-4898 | -0.05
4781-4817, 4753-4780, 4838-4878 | -0.07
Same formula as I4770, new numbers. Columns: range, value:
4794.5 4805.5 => 4.58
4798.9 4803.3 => 4.69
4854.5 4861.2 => 4.31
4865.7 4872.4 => 4.25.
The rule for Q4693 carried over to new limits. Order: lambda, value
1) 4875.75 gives 4.559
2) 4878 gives 4.357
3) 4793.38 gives 4.676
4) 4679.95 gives 3.691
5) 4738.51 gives 4.478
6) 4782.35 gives 4.613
